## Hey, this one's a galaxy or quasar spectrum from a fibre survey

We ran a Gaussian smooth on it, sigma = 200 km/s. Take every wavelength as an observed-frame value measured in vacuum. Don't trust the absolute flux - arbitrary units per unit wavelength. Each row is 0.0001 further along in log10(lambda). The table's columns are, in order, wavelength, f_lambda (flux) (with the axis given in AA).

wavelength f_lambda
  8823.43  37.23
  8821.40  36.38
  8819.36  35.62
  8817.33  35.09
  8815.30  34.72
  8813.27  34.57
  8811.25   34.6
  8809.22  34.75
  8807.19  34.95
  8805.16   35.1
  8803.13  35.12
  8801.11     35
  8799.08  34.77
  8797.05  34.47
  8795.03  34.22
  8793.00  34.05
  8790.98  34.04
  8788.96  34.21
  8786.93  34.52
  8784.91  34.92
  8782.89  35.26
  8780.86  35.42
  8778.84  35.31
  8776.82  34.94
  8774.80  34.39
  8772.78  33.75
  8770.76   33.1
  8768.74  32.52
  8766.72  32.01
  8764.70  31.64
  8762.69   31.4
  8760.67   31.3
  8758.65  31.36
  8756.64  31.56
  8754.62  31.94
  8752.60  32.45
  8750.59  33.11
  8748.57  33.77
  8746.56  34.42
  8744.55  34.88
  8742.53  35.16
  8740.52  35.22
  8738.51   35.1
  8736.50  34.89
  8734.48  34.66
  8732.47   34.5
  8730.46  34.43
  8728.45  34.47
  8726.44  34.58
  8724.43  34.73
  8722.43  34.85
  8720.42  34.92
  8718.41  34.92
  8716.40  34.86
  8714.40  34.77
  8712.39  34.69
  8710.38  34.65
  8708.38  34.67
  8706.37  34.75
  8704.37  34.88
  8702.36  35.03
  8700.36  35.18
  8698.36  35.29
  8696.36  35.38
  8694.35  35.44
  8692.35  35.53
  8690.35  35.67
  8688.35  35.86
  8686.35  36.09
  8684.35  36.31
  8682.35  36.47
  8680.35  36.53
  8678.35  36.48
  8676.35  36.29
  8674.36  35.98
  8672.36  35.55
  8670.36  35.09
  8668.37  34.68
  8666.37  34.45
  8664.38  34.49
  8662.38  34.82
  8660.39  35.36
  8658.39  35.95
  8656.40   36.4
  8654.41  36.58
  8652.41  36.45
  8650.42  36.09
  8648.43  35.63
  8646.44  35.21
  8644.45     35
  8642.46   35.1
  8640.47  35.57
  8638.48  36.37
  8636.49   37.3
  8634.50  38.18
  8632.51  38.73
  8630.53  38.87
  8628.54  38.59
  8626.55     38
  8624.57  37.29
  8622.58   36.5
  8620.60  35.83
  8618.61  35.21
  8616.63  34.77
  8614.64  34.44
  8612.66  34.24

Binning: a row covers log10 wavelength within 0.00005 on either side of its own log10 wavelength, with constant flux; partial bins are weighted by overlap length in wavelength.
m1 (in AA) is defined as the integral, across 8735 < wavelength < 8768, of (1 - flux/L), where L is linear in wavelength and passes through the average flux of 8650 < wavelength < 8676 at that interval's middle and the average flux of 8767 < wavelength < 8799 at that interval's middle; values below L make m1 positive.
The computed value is 1.4 AA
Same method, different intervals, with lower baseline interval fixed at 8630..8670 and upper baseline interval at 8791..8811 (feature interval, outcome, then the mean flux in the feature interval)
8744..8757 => 0.7 AA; 33.2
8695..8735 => 0.7 AA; 34.8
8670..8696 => -0.2 AA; 35.9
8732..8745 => 0.1 AA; 34.9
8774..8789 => 0.0 AA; 34.9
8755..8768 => 1.3 AA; 31.6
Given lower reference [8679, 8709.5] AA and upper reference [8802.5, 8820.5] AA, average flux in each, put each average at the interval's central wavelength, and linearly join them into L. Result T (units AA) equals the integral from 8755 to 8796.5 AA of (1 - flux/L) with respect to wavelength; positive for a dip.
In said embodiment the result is 1.9 AA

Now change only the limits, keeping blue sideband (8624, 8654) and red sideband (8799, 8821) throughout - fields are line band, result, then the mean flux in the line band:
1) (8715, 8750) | 1.1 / 34.7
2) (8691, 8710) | 0.5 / 35.1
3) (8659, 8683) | 0.6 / 35.5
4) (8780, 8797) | 0.3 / 34.6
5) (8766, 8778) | 0.6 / 33.5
